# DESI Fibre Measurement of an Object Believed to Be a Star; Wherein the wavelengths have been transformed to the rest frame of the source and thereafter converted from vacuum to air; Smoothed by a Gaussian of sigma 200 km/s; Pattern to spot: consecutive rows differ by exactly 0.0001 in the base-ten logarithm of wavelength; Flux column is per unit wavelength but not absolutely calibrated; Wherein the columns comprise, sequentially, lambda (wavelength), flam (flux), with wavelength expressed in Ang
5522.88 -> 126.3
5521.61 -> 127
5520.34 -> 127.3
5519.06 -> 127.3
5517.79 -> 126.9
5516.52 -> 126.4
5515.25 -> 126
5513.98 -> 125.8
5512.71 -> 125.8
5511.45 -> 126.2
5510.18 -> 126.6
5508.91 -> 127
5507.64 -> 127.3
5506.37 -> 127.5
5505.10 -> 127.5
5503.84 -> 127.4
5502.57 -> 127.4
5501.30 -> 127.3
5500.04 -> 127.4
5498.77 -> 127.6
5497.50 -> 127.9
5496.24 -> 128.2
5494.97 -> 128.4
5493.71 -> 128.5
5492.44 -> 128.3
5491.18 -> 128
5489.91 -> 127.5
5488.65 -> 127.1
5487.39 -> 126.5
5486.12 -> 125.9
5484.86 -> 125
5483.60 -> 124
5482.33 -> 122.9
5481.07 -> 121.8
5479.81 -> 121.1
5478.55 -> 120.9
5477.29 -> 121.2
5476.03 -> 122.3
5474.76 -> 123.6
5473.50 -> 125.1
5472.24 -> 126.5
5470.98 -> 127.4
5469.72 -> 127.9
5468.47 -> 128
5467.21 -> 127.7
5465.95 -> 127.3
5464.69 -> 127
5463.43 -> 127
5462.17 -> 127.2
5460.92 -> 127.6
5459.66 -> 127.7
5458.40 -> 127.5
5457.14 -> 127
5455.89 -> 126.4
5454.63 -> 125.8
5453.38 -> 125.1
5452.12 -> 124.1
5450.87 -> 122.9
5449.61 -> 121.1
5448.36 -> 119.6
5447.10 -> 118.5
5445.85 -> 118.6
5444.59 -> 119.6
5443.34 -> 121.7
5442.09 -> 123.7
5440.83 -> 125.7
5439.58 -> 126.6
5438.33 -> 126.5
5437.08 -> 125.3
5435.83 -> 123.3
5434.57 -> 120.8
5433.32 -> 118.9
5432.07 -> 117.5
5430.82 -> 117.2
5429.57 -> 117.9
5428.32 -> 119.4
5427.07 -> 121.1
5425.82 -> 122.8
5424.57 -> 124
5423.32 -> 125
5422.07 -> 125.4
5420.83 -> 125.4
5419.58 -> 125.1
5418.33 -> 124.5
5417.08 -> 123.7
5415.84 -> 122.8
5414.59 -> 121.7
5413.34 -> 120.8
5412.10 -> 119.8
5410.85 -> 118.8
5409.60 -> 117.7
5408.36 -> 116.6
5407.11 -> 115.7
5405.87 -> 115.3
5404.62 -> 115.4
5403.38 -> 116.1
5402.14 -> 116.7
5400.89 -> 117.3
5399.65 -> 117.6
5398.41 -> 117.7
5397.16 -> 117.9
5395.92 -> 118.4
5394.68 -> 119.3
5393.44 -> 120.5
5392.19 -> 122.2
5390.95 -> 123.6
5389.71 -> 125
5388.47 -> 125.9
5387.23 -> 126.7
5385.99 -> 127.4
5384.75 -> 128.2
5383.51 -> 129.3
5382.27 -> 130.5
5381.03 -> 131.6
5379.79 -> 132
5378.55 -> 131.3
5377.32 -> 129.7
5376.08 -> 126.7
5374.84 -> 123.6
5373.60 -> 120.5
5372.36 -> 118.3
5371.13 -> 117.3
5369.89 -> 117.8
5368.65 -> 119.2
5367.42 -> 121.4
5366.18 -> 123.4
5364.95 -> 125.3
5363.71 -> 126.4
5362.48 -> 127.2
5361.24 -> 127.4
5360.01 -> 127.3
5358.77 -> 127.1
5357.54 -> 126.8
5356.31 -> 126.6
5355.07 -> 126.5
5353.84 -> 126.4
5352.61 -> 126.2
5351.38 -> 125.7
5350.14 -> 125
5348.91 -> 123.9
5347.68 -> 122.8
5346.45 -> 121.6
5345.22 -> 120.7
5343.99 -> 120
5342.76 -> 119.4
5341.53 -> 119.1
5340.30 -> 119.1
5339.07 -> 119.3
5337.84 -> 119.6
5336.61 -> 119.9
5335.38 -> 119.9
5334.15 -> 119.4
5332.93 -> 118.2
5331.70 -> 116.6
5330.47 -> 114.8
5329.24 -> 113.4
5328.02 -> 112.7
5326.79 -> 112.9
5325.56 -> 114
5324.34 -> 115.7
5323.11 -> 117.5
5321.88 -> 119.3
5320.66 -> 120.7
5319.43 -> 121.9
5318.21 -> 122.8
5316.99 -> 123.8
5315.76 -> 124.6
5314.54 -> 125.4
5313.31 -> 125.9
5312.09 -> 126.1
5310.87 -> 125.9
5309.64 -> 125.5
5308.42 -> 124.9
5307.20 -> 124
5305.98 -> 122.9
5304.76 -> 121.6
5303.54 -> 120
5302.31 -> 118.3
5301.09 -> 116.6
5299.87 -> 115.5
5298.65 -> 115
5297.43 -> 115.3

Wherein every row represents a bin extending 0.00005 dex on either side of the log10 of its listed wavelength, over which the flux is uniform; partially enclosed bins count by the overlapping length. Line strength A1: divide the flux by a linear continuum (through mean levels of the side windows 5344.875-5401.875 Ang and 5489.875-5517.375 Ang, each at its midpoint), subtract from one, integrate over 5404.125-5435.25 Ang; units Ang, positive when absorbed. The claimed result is 1.2 Ang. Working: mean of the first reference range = 124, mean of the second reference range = 127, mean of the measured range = 121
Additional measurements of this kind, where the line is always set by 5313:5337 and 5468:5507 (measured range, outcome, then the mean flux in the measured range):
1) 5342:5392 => -1.8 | 125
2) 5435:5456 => 0.2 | 123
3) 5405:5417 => 0.4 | 119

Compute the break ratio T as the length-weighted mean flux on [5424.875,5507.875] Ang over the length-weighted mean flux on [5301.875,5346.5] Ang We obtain 1.0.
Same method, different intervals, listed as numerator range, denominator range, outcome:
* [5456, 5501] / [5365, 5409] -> 1.03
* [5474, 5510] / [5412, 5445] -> 1.03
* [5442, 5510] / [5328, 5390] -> 1.02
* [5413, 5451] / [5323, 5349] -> 1.03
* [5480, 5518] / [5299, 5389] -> 1.03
